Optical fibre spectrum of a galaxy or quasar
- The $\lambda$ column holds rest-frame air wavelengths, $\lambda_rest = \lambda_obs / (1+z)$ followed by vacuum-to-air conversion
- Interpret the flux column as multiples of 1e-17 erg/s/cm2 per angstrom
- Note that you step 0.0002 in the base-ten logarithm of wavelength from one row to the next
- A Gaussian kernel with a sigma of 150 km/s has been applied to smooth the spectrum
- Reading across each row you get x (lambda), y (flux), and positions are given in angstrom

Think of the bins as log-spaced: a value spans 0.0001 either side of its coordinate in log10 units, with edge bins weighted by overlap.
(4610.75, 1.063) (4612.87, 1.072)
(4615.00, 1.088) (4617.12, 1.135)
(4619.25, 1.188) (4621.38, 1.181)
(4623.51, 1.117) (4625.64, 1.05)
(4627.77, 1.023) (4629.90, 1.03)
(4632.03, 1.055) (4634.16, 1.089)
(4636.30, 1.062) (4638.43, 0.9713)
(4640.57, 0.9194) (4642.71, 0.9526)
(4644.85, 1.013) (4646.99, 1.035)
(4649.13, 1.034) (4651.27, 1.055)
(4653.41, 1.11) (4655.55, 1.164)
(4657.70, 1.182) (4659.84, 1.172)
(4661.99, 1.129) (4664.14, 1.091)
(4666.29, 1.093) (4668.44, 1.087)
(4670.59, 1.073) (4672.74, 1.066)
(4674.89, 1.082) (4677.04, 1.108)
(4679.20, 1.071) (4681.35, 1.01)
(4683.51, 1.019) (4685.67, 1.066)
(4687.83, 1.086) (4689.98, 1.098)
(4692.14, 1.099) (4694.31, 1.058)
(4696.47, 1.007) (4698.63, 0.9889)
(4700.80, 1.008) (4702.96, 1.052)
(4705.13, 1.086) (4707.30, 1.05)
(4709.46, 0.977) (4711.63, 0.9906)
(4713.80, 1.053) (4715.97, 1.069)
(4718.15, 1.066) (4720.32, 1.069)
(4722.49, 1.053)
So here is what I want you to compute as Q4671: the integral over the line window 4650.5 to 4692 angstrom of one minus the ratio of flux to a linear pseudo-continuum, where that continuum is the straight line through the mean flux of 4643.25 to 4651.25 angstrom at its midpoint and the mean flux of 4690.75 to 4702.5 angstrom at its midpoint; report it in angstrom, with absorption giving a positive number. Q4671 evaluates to -2.5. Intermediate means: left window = 1.03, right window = 1.03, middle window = 1.09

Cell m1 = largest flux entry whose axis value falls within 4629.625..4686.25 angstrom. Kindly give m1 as 1.182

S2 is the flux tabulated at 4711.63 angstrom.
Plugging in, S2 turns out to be 0.9906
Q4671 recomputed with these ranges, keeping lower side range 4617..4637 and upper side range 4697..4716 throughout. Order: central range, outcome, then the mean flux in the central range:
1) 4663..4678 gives -0.4 angstrom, 1.09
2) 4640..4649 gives 0.7 angstrom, 0.989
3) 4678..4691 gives -0.2 angstrom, 1.06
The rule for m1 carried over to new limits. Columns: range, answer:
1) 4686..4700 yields 1.099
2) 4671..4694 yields 1.108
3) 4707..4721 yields 1.069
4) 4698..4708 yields 1.086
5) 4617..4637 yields 1.188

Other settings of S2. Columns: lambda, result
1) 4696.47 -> 1.007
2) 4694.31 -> 1.058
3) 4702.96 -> 1.052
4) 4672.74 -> 1.066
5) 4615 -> 1.088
